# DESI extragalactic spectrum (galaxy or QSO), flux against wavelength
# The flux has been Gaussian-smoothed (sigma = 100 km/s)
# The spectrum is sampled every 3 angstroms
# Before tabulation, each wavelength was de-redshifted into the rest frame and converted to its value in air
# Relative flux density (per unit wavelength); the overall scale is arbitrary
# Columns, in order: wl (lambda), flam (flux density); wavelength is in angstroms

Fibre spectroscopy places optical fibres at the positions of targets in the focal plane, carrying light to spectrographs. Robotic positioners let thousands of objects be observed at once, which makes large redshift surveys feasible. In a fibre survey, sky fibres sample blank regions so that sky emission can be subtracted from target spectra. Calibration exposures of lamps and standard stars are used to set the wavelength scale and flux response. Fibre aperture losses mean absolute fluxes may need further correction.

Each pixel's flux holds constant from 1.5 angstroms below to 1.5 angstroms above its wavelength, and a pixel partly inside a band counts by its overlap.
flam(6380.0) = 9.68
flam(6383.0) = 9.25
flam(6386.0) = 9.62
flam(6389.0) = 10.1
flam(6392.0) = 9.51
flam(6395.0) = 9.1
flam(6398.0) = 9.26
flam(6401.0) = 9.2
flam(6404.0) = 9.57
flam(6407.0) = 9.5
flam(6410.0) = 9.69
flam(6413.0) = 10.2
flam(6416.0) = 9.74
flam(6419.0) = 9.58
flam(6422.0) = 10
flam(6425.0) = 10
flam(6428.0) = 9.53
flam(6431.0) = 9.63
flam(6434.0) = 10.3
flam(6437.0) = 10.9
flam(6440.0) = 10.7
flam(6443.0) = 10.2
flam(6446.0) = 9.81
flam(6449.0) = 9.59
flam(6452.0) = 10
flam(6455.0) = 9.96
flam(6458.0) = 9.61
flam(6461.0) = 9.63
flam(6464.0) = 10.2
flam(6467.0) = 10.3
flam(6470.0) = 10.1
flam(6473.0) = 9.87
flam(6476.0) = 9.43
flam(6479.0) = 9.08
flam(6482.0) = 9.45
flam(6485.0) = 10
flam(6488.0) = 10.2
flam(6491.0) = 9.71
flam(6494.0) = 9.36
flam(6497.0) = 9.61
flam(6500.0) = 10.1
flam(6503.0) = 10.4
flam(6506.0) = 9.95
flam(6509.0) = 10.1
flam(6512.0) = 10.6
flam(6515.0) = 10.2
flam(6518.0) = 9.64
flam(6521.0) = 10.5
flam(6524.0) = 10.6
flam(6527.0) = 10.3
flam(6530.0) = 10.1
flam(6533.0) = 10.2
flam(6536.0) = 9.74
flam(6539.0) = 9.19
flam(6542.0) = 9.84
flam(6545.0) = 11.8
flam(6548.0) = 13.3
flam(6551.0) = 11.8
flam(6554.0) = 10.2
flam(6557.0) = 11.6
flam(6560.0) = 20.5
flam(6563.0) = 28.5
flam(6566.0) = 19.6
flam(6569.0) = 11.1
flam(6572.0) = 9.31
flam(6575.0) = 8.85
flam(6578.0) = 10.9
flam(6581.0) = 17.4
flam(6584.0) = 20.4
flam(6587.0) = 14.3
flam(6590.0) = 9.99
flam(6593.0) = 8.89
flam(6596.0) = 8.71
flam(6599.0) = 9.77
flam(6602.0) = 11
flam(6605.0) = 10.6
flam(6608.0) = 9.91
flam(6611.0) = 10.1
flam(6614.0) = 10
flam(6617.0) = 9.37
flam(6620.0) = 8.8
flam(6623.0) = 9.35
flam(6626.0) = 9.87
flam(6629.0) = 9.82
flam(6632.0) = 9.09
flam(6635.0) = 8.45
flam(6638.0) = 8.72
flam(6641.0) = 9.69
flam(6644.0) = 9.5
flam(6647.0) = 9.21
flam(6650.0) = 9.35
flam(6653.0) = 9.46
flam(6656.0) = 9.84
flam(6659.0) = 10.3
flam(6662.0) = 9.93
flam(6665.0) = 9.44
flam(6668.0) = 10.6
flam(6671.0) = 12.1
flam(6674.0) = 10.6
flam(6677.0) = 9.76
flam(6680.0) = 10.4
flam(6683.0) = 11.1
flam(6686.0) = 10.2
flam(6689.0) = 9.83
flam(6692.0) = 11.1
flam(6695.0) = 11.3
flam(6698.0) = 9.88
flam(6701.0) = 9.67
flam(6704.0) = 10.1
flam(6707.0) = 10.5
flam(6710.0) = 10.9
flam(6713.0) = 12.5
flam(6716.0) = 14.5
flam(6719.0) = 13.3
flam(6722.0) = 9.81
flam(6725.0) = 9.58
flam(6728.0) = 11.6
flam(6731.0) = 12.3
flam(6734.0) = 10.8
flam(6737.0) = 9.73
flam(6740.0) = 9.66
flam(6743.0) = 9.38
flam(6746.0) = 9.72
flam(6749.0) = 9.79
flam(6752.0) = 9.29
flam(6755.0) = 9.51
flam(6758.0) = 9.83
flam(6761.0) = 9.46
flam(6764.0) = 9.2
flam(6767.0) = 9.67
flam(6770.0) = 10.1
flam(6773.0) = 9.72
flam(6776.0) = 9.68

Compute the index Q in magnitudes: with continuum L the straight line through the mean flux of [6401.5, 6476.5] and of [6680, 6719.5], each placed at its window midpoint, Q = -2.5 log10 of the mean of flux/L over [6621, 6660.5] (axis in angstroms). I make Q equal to 0.15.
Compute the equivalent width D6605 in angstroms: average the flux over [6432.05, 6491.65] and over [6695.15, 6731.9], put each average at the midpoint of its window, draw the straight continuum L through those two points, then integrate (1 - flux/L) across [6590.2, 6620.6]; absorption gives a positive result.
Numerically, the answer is 2.6 angstroms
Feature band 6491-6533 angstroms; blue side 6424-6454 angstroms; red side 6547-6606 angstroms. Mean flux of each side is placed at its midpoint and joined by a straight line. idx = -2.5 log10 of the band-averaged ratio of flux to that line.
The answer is 0.170 mag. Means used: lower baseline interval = 10.1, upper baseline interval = 13.4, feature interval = 10.1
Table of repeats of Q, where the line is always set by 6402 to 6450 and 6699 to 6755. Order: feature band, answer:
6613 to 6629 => 0.101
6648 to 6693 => 0.031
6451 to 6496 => 0.028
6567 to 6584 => -0.212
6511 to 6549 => -0.024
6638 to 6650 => 0.123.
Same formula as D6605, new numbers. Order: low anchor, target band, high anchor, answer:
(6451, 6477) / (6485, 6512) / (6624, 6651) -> -0.5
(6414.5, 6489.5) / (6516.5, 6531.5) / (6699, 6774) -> -0.3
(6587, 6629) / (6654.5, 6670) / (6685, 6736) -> 0.6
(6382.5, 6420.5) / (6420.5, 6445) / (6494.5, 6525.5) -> -1.0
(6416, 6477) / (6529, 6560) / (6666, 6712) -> -3.2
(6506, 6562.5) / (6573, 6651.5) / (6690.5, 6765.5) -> 4.3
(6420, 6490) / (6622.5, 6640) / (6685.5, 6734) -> 2.4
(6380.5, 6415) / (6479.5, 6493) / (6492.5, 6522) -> 0.2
